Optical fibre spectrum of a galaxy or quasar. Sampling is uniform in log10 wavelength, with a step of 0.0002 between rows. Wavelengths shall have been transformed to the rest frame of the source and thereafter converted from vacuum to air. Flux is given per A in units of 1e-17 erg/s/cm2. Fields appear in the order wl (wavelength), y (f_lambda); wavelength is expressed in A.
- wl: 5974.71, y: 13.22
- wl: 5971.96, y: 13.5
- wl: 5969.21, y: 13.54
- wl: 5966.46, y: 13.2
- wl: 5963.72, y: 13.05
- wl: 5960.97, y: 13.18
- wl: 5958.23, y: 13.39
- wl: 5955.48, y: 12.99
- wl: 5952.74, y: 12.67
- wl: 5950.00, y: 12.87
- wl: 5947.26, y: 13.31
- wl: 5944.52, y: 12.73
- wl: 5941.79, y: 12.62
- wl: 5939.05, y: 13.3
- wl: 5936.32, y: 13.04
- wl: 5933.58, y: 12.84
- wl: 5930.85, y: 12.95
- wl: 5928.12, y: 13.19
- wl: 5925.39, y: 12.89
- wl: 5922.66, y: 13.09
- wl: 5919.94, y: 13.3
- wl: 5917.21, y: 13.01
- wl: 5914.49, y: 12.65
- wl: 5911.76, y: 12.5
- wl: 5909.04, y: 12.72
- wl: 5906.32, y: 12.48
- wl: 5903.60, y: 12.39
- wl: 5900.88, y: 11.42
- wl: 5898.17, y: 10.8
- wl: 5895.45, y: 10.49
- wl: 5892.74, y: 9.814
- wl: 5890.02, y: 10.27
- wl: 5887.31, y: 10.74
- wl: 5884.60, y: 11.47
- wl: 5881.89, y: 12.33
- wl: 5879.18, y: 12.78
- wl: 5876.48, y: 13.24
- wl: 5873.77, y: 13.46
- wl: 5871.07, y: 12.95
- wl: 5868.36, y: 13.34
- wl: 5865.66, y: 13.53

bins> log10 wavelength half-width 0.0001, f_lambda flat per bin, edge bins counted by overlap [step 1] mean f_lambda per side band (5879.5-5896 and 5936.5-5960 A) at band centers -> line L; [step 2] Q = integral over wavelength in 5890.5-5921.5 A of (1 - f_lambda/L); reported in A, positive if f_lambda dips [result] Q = -0.8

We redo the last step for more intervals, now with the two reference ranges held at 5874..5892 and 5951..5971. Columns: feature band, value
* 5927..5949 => -0.40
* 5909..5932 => -0.86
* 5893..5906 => 0.93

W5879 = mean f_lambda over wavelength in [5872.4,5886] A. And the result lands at 12.7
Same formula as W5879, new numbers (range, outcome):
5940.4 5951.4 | 12.9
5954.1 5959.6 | 13.2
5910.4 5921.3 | 12.9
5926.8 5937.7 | 13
